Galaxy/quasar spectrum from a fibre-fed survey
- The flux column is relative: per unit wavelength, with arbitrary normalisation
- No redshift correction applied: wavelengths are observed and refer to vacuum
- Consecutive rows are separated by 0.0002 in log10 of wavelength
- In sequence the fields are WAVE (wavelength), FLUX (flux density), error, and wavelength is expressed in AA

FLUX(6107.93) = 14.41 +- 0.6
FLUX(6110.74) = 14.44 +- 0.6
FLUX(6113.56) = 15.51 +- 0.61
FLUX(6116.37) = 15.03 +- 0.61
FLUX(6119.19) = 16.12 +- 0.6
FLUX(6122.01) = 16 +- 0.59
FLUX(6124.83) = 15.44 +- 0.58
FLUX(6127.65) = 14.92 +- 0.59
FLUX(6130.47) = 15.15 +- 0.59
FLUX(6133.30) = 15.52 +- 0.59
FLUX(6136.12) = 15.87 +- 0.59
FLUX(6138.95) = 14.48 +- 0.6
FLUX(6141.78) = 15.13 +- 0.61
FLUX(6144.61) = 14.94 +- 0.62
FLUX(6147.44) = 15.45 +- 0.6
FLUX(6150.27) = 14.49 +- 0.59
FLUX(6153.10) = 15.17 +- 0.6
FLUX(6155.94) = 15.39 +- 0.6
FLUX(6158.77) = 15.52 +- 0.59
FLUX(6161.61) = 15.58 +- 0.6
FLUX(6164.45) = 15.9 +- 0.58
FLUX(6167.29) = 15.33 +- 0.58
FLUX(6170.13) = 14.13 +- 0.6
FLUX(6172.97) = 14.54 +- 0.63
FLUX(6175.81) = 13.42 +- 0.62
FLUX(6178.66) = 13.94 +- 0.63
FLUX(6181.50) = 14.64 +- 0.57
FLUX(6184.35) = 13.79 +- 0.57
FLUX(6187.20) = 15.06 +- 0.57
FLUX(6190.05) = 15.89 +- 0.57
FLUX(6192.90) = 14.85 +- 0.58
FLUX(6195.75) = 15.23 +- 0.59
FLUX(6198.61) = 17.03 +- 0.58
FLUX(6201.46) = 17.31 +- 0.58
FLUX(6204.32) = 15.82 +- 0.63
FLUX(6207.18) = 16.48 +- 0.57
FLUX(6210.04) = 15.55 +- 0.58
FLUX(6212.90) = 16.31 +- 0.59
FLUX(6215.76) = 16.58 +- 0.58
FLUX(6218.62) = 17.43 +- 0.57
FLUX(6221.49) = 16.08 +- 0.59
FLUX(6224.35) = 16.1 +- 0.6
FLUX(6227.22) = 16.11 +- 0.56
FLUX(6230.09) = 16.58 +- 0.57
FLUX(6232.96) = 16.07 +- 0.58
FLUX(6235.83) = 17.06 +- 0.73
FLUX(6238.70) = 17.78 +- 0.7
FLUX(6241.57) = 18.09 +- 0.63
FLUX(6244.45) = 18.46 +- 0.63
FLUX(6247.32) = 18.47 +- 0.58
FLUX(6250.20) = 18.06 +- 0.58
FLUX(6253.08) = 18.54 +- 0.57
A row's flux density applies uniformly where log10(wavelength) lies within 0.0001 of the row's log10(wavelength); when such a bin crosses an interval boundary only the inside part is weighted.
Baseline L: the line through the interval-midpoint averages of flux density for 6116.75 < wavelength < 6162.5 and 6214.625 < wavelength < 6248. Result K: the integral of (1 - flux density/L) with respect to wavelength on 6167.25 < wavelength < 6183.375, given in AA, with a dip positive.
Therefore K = 1.8 AA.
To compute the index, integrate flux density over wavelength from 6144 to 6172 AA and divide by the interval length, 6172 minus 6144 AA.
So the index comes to 15.2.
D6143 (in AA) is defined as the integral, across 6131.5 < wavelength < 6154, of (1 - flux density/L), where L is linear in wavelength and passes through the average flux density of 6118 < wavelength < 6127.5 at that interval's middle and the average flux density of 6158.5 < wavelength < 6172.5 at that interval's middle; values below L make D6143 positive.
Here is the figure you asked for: 0.52 AA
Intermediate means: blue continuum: 15.7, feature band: 15.1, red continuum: 15.2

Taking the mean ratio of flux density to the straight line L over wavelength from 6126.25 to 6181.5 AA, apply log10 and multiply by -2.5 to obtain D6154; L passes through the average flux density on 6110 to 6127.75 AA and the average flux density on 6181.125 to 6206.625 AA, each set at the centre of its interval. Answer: 0.04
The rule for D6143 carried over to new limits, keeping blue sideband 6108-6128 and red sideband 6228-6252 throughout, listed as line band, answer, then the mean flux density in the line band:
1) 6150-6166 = 0.6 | 15.4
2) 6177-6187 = 1.4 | 14.2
